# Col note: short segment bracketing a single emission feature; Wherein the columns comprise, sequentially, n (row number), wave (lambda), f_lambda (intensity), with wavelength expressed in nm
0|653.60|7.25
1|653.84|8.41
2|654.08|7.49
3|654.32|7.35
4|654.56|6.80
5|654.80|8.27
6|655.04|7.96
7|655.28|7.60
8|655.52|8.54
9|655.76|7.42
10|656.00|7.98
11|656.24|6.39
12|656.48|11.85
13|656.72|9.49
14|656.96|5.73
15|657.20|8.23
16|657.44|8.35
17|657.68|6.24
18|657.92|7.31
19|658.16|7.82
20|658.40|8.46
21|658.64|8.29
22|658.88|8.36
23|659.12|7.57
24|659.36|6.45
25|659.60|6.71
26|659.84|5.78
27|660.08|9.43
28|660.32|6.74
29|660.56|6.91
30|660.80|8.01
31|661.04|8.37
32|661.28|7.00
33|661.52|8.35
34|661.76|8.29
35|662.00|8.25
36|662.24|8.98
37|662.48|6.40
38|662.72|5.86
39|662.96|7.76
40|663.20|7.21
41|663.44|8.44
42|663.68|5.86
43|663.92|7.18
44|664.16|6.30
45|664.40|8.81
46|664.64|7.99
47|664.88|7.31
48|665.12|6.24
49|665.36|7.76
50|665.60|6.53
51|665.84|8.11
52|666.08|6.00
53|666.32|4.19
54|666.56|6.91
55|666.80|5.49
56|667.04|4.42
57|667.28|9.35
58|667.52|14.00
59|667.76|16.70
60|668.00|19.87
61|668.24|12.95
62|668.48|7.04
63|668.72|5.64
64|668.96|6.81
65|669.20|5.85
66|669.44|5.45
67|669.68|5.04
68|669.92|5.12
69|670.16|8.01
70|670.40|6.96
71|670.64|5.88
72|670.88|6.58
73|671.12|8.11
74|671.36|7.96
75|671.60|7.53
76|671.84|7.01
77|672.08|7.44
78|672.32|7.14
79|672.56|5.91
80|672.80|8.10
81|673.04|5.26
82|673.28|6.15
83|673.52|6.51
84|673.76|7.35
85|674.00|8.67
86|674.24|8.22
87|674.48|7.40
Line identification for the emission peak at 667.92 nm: H-beta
